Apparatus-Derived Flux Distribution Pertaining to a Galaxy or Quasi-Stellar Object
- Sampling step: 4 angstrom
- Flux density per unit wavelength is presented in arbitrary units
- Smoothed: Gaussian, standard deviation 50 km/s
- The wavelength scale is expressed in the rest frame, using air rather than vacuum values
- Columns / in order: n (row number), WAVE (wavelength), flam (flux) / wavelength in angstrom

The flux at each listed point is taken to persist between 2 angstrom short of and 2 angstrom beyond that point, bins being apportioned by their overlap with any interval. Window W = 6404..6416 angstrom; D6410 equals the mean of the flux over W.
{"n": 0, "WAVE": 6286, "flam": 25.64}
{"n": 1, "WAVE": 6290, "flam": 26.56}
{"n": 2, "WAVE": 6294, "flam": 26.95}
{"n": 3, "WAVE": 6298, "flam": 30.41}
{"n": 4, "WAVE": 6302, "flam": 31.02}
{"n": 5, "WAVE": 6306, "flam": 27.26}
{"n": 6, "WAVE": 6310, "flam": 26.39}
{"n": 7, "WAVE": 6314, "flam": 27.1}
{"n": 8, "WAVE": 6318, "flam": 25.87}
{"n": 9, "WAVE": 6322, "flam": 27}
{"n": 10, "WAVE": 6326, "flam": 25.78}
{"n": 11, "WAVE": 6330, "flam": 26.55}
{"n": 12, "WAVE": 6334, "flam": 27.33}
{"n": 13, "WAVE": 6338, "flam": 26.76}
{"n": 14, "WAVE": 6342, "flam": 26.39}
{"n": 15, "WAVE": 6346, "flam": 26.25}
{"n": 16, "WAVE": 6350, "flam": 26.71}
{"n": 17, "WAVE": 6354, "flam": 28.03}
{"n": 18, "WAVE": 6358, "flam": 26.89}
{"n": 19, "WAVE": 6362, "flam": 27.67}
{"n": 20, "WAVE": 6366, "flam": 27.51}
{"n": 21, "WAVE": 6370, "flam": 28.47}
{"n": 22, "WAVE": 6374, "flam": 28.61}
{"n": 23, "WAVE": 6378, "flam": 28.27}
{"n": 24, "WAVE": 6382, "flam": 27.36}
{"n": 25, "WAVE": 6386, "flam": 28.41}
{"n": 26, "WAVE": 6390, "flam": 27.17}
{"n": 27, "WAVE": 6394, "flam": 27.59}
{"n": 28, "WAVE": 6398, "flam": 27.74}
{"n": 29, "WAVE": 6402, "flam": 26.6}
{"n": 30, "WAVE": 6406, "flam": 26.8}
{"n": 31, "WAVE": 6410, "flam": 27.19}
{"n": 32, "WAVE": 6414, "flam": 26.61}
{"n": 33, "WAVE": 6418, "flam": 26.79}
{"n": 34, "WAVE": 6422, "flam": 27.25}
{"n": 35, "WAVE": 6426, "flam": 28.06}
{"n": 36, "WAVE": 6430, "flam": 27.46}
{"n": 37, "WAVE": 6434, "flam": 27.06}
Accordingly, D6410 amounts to 26.9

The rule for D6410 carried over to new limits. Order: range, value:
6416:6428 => 27.4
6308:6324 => 26.6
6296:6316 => 28.4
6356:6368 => 27.4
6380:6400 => 27.7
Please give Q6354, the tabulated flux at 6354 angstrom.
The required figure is 28.03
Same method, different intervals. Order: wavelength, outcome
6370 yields 28.47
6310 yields 26.39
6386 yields 28.41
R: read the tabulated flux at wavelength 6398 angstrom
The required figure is 27.74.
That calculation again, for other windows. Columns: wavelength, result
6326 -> 25.78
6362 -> 27.67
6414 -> 26.61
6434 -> 27.06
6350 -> 26.71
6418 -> 26.79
